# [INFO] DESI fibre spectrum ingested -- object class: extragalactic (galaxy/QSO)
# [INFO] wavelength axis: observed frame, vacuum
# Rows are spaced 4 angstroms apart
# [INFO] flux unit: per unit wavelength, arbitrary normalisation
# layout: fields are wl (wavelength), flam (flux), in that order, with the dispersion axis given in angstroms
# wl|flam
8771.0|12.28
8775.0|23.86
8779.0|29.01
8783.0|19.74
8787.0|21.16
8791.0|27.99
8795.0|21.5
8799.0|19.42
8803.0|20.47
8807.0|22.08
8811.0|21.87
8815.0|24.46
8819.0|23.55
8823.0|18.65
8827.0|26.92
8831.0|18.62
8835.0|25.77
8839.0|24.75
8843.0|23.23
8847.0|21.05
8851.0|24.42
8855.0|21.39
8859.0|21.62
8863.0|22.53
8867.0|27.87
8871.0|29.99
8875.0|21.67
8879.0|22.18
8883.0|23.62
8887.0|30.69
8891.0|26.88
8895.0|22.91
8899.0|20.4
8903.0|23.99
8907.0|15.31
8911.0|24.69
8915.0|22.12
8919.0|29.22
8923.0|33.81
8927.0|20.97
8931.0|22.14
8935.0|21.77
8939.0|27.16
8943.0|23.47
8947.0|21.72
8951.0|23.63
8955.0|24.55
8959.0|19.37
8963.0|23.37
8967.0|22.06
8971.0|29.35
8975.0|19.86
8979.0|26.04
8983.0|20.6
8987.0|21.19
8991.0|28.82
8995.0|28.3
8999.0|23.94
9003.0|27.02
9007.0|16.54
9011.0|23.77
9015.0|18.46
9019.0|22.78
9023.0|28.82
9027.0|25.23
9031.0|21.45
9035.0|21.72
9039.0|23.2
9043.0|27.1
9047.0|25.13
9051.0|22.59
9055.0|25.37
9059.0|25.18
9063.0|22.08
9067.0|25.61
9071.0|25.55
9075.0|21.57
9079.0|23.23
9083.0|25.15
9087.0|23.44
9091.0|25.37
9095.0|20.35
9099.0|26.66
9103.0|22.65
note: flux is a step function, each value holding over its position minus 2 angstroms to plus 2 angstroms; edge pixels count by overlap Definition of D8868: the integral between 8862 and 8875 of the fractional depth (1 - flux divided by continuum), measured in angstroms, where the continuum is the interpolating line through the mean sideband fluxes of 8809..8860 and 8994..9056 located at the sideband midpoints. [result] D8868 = -1.9 angstroms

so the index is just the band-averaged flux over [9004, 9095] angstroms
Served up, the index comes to 23.6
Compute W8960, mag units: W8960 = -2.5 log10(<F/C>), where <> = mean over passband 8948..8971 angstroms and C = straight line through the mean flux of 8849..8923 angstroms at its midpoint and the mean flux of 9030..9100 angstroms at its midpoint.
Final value 0.04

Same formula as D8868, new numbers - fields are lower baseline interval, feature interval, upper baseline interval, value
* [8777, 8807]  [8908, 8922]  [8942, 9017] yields -1.3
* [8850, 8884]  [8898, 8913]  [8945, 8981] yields 1.6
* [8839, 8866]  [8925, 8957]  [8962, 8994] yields 0.7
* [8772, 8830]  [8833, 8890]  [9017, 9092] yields -3.4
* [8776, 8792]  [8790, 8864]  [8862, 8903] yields 5.8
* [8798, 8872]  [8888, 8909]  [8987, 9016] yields 0.9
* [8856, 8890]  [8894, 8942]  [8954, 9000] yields 1.6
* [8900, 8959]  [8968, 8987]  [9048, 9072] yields 0.3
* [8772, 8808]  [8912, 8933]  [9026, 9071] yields -2.0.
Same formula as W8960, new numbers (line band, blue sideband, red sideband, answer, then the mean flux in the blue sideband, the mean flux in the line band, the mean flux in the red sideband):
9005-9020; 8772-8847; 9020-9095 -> 0.183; 22.8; 20.2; 24.2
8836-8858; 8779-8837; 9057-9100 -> -0.014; 22.5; 23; 24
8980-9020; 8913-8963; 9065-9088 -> 0.041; 24.1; 23.2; 24.1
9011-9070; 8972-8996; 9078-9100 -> 0.006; 24.2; 23.9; 24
